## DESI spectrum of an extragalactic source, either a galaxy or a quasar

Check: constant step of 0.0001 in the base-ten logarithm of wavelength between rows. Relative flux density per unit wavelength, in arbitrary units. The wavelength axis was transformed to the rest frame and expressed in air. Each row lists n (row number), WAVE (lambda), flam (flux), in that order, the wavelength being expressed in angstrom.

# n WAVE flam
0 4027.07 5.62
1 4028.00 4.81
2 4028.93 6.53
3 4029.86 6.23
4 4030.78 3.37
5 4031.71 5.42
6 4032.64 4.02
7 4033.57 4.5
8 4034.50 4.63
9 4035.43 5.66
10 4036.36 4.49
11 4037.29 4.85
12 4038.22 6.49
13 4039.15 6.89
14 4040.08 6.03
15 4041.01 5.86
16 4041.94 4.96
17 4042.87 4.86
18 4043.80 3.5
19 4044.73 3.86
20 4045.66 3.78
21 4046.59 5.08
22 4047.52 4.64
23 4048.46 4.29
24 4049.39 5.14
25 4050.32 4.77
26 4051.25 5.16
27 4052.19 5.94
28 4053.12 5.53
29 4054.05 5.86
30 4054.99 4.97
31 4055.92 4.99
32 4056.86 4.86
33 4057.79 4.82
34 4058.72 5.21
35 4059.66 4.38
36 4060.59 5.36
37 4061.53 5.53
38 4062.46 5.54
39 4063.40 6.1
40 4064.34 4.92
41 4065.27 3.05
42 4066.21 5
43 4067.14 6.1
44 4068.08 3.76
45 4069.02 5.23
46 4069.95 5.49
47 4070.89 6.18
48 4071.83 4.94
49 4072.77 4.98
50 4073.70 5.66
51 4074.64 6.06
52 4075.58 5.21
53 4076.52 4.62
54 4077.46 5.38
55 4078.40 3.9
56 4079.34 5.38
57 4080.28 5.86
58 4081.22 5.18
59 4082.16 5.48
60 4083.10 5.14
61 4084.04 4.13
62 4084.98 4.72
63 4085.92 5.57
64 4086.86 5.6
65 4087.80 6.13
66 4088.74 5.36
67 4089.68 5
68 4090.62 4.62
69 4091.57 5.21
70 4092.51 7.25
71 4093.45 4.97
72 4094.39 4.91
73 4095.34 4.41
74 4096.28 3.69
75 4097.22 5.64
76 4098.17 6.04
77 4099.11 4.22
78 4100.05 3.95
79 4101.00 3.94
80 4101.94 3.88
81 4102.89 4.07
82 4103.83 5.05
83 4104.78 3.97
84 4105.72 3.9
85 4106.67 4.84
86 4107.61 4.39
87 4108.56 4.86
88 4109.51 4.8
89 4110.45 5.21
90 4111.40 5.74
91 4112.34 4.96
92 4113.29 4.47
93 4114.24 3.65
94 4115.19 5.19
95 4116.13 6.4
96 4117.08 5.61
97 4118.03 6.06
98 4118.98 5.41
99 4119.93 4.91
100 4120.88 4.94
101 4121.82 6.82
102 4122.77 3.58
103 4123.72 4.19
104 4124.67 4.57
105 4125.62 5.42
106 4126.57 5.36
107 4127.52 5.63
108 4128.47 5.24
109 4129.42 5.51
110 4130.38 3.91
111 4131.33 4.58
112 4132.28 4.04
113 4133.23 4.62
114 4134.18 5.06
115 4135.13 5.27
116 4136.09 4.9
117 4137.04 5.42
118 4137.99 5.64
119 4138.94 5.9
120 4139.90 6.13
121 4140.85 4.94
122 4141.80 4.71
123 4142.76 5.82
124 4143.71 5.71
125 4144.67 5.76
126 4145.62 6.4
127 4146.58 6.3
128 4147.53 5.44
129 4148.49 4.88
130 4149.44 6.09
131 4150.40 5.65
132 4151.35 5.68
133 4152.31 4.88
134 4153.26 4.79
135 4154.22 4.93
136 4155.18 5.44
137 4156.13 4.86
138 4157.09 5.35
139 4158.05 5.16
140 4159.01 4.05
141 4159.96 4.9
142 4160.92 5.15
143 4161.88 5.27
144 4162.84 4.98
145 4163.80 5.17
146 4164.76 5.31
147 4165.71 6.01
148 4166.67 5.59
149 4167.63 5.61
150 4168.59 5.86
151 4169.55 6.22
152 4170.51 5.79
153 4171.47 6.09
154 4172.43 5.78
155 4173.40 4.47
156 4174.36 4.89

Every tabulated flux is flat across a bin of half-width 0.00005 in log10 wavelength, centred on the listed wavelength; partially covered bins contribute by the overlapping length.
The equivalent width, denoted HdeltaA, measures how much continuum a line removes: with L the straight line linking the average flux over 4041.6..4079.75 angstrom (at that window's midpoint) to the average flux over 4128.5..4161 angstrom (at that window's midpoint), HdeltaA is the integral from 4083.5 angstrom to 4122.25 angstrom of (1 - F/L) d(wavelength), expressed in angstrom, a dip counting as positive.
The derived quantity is 0.99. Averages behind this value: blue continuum 5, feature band 4.99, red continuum 5.23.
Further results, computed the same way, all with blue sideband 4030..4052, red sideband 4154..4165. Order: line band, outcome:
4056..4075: -0.8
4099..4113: 1.3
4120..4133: 0.3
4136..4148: -1.5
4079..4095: -1.1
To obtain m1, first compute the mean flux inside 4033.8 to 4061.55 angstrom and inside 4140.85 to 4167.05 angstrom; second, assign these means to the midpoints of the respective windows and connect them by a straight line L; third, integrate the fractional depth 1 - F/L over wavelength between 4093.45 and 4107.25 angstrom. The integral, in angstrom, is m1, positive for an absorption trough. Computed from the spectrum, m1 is 1.9 angstrom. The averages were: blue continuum 5.07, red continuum 5.34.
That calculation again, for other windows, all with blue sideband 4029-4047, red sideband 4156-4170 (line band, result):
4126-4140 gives 0.30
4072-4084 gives -0.20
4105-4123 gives 0.51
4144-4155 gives -0.53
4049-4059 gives -0.32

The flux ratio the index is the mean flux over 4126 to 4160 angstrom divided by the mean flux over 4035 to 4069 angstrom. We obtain 1.04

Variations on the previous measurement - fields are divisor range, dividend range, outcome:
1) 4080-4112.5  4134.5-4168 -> 1.09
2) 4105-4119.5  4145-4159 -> 1.07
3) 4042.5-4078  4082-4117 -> 0.98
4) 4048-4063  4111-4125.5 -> 0.99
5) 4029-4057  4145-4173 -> 1.08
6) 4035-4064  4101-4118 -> 0.93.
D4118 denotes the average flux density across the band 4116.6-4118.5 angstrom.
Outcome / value 5.82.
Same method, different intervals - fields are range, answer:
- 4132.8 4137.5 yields 5.06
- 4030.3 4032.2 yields 4.42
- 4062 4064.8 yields 5.5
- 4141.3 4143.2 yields 5.24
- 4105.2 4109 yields 4.49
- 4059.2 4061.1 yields 4.88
